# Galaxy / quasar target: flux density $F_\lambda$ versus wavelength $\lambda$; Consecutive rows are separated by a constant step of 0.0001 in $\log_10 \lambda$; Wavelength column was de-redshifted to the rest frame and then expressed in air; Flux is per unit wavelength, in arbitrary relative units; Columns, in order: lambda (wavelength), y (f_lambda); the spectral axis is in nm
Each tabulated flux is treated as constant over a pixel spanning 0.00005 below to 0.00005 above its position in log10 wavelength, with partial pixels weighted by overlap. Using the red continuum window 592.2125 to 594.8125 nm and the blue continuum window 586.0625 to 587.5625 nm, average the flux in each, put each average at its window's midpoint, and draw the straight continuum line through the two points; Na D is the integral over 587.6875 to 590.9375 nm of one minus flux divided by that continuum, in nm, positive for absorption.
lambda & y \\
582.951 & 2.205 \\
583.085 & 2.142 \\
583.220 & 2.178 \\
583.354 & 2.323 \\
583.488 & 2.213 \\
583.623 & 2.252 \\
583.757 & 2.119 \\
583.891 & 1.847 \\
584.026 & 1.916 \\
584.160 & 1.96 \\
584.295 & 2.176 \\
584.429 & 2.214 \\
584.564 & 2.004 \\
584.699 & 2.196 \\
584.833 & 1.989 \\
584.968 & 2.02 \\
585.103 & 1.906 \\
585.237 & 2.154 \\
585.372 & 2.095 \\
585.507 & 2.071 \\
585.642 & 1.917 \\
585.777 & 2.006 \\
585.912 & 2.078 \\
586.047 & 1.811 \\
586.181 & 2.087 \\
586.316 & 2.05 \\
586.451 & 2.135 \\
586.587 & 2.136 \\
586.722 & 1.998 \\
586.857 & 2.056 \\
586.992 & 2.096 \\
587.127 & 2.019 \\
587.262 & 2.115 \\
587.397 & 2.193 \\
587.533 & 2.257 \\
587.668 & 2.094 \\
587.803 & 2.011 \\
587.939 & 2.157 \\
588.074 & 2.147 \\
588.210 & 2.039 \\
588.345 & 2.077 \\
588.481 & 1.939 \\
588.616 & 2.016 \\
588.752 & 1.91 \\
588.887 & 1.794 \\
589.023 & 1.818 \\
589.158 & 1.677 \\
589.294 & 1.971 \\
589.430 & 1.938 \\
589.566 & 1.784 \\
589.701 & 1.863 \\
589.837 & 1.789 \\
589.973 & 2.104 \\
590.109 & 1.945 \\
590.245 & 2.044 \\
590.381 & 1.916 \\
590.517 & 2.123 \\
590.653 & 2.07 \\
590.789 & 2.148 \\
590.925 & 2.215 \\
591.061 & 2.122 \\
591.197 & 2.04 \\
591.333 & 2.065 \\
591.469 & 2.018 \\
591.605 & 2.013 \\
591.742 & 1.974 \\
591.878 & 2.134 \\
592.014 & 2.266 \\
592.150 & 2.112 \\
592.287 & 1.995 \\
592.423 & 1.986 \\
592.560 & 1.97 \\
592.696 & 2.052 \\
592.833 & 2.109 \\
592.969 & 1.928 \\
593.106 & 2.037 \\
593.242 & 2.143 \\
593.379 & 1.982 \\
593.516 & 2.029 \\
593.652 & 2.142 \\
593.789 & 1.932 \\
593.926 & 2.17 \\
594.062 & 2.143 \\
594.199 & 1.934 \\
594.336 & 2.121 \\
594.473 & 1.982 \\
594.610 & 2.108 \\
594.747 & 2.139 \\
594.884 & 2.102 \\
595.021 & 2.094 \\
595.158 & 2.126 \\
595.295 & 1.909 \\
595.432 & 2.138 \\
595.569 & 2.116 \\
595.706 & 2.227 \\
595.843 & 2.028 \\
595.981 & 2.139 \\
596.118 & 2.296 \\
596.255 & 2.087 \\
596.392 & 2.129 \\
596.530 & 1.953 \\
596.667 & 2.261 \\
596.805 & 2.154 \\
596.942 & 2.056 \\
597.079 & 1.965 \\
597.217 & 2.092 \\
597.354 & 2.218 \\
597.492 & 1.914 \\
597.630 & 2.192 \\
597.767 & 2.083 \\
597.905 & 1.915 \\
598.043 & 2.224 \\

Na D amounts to 0.15 nm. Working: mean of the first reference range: 2.09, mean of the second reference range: 2.05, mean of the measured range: 1.98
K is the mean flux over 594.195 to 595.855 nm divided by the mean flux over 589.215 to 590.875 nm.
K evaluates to 1.06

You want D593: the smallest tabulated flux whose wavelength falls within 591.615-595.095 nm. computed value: 1.928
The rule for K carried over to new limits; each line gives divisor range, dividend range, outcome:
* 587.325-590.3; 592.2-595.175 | 1.04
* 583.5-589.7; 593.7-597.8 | 1.03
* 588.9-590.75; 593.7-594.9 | 1.07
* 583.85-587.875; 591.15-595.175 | 1.00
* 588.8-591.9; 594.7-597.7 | 1.06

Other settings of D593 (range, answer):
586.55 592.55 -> 1.677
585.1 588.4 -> 1.811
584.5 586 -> 1.906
